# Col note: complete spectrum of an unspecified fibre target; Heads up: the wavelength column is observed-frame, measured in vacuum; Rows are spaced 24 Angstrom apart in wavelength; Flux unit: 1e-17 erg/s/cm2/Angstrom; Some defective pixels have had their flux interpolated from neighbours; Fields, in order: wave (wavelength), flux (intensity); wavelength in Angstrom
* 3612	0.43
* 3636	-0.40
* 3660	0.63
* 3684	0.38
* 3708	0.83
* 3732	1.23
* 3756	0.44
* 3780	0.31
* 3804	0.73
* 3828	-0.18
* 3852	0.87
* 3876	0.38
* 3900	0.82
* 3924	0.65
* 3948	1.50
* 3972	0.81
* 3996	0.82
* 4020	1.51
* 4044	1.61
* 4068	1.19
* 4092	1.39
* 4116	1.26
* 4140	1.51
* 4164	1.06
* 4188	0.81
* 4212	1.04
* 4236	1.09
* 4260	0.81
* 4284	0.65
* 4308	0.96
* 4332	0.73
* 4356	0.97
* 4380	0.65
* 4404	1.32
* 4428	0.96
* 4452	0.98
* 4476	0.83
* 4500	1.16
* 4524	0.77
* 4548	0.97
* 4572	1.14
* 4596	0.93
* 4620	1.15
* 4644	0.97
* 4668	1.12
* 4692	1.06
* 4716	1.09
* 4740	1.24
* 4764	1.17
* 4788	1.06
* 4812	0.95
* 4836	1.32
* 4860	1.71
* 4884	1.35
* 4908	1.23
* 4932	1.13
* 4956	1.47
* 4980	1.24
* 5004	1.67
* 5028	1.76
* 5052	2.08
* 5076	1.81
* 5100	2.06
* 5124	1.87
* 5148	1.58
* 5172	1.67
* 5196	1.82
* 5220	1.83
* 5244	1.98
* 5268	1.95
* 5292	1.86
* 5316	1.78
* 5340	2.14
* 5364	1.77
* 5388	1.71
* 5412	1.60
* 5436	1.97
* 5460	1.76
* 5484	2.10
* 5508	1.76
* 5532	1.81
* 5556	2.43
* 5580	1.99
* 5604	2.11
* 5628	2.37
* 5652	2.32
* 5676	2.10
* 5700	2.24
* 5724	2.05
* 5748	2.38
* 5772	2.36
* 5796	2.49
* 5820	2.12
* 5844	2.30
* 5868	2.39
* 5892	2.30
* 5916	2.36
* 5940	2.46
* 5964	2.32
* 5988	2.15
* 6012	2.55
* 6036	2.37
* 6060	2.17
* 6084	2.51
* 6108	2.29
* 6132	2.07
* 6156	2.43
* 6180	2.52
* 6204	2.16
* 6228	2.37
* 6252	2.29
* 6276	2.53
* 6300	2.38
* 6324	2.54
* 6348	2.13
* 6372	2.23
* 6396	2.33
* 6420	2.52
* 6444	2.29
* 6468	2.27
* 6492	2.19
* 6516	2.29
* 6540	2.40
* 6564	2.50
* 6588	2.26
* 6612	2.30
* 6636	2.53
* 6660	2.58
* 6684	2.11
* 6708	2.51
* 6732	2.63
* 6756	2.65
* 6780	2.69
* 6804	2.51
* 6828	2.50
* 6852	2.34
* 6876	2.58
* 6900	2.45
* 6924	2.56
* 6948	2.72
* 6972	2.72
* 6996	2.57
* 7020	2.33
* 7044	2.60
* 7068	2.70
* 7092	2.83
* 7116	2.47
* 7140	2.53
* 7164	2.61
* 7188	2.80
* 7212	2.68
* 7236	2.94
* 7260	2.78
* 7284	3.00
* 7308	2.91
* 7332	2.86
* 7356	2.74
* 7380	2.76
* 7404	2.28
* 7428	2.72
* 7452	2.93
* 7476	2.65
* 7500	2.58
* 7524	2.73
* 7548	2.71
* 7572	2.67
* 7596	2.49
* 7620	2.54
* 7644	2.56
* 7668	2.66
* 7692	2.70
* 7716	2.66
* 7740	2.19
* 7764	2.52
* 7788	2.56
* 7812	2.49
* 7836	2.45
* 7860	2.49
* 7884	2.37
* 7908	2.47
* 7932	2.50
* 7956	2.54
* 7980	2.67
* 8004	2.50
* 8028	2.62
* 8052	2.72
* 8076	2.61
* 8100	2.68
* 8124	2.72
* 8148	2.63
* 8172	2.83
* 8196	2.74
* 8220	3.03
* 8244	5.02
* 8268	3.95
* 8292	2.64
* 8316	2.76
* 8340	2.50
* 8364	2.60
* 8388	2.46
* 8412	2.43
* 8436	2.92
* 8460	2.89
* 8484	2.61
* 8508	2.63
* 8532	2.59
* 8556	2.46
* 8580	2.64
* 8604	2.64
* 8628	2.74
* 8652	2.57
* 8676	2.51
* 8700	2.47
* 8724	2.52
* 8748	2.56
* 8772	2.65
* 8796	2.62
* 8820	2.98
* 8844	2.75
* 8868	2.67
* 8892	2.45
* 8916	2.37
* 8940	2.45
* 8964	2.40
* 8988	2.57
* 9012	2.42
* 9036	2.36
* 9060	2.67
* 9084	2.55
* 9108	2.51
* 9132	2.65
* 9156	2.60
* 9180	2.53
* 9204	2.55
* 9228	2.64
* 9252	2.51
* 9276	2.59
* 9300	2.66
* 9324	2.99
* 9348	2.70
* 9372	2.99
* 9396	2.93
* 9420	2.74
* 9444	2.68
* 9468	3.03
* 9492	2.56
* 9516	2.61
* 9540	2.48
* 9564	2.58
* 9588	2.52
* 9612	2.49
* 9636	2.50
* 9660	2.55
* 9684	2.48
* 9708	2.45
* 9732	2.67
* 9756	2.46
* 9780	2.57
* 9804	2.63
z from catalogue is 0.256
